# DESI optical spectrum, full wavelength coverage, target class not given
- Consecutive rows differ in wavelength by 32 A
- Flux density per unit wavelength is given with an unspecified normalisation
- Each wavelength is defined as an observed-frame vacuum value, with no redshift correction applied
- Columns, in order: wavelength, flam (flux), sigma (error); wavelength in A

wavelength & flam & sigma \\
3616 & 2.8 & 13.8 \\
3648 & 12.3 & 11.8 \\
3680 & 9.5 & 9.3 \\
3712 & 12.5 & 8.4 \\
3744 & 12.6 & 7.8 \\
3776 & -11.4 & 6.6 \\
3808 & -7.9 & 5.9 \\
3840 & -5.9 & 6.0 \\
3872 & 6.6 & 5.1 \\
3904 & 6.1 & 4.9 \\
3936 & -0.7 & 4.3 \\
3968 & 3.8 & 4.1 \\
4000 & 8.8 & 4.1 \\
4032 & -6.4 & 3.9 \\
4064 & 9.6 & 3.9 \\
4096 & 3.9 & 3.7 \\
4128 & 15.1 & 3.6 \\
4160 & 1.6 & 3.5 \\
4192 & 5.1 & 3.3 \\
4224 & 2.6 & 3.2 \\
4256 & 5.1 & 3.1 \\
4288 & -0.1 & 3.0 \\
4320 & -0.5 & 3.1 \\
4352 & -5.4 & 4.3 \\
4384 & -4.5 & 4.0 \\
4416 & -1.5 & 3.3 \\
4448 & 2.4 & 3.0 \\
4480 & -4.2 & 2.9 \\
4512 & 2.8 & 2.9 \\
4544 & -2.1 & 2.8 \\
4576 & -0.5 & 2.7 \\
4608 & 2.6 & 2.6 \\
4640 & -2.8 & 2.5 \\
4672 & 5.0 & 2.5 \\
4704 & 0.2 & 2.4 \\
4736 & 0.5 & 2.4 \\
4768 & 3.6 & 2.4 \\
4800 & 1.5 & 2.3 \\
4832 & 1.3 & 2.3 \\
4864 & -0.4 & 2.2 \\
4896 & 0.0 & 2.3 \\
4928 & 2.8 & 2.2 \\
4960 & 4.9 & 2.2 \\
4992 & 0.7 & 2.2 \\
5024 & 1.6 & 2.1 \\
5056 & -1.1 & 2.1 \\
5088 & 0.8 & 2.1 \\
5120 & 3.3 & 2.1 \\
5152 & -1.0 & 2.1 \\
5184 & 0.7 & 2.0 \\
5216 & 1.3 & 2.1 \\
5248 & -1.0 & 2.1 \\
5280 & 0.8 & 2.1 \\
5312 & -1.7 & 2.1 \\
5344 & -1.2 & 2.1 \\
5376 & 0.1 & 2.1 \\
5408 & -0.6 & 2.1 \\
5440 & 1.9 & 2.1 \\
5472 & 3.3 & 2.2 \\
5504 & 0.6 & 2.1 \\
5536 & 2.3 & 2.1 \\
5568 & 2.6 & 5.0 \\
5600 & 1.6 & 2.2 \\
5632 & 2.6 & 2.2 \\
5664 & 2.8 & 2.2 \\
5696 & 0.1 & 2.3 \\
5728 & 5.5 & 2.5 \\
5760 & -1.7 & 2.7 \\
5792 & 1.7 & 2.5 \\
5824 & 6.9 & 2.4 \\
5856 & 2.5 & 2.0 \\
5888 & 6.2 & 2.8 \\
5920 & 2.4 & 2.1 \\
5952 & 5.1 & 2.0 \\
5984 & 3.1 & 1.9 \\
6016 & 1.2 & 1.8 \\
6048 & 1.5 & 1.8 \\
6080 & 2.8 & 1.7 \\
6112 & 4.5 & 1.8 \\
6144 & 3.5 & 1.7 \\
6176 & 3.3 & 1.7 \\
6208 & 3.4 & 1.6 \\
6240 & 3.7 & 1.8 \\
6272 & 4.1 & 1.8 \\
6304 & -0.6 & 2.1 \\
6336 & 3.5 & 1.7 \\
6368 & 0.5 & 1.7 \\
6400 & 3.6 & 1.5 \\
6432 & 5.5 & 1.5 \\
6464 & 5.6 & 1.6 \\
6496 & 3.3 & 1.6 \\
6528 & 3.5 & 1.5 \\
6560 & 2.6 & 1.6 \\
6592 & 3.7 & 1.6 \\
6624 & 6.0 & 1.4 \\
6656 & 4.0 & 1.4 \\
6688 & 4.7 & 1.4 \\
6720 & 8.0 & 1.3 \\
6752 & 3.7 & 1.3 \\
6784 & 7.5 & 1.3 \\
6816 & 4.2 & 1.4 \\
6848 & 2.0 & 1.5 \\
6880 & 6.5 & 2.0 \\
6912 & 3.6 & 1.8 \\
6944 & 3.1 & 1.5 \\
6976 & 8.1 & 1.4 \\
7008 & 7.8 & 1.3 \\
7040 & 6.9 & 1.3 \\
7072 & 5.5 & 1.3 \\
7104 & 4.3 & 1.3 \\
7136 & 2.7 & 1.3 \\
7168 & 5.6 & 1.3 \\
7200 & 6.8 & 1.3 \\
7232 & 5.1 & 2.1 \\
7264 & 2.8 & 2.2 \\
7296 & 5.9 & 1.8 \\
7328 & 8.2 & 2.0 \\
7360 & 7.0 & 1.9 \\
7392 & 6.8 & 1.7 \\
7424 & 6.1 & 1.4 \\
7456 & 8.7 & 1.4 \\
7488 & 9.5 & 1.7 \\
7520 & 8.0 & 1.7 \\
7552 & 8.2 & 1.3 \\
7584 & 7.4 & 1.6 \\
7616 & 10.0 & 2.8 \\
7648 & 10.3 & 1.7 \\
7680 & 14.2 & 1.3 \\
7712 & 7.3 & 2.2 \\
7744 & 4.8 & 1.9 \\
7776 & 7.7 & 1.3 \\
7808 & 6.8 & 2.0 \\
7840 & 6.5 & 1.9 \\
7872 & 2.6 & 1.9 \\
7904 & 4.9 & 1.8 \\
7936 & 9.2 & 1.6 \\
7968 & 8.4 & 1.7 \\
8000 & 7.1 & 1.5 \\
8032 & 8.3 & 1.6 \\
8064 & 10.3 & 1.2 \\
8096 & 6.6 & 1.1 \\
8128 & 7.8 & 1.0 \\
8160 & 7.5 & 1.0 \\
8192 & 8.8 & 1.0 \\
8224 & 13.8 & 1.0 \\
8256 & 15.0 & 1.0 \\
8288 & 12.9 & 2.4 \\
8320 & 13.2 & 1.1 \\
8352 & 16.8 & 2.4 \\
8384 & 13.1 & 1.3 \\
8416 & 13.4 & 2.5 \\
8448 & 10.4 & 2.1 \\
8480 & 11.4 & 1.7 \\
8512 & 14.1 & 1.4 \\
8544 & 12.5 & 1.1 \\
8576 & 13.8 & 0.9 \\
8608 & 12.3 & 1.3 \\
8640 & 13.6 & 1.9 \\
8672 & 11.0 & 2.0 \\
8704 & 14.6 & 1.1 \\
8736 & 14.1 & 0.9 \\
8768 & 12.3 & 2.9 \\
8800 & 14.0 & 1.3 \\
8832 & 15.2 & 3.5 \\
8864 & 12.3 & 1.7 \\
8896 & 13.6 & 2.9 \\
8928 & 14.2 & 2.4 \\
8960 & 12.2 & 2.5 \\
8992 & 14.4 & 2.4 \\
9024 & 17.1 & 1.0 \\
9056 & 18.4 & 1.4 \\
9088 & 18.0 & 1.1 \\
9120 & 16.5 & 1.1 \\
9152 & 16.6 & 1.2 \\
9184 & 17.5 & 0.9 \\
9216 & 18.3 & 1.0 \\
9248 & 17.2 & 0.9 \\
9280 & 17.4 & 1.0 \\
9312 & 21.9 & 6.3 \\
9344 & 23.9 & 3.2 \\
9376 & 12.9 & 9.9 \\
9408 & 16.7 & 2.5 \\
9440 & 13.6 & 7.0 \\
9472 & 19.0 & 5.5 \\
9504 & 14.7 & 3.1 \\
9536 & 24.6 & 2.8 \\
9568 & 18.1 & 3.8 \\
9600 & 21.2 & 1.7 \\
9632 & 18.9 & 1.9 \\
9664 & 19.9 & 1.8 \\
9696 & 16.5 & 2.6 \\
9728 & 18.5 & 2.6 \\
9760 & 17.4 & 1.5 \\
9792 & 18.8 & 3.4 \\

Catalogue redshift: 1.06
